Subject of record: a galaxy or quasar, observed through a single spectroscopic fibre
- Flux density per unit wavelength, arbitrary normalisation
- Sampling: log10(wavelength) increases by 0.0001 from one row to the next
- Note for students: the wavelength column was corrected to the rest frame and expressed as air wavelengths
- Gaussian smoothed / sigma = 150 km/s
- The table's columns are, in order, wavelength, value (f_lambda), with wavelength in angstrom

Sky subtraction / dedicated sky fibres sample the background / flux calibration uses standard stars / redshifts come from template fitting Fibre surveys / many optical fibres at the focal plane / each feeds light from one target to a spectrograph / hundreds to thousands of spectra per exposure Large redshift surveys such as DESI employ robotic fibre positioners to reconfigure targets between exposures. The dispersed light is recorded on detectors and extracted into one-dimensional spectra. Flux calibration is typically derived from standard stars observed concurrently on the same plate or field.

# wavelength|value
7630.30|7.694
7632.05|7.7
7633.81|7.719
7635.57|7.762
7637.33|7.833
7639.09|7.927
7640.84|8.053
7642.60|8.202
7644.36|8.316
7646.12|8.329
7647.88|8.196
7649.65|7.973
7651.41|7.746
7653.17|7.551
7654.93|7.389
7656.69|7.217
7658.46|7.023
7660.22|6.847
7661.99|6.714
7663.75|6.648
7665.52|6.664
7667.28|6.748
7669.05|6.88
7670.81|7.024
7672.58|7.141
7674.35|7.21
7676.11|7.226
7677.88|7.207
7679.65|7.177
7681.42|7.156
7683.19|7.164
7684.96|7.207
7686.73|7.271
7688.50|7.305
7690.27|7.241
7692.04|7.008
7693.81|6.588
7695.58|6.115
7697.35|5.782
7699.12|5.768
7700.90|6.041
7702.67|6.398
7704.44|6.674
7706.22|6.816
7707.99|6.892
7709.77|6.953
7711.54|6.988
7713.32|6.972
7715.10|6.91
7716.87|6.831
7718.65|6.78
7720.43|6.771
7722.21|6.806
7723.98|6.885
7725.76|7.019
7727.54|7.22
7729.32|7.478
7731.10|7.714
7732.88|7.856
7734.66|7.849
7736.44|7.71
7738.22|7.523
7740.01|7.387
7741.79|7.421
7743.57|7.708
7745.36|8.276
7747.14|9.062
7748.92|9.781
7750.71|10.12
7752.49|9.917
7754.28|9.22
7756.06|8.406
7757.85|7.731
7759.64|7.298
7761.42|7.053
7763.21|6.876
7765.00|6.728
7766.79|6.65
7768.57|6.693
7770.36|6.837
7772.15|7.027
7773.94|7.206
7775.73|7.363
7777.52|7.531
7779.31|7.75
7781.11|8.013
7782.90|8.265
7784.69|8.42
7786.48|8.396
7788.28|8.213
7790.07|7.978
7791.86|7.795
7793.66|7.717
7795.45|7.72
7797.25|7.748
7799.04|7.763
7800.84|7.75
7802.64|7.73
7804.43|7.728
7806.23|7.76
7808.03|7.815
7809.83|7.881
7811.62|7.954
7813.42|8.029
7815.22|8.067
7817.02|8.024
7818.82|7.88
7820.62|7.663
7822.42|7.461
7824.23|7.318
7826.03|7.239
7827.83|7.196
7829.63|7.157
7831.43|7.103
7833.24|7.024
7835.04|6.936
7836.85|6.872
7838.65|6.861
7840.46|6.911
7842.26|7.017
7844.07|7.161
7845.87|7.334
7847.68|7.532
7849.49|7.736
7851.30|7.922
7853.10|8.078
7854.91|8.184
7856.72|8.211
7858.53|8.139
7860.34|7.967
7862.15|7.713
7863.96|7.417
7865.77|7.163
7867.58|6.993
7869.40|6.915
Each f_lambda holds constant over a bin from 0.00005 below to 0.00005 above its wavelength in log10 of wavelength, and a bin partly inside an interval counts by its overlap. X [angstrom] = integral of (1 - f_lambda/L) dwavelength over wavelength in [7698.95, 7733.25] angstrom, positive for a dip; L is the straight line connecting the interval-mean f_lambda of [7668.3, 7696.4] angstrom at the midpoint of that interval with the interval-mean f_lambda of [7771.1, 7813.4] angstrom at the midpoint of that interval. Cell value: 1.9 angstrom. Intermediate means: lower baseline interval 7.06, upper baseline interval 7.81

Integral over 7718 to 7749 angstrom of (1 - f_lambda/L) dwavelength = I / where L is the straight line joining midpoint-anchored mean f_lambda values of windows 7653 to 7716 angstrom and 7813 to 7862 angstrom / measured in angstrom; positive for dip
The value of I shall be -2.1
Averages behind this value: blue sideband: 6.88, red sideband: 7.52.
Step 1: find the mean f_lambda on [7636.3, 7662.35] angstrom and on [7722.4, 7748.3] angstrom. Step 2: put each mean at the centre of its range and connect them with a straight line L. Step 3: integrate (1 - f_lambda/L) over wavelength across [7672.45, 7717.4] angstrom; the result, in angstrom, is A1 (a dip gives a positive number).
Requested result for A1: 4.9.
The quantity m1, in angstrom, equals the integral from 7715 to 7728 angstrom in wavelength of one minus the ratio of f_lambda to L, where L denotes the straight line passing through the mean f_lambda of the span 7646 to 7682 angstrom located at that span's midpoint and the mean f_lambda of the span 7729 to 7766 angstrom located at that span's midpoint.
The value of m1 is 1.5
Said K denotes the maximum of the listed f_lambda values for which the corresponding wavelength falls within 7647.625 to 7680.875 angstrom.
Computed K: 8.196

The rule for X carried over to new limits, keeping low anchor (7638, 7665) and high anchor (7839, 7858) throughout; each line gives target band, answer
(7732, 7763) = -2.56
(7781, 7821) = -1.74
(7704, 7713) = 0.85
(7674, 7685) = 0.59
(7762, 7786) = 0.78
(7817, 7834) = 0.49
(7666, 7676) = 0.78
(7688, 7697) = 0.98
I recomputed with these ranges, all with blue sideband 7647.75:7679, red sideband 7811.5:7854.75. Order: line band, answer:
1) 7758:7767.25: 0.4 angstrom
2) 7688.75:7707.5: 1.9 angstrom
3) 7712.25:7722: 0.5 angstrom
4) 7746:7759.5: -3.2 angstrom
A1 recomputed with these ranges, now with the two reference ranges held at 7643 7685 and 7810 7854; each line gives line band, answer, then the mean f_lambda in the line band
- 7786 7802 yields -1.02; 7.88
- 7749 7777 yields -1.34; 7.73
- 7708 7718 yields 0.56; 6.92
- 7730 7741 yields -0.46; 7.67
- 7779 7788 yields -0.97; 8.19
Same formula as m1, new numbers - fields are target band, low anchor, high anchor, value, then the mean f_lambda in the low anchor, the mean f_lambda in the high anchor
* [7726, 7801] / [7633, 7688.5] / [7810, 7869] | -3.7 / 7.4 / 7.51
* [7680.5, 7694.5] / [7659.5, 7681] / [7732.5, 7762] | 0.2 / 6.96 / 8.27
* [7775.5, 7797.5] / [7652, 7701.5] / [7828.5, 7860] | -2.1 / 6.91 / 7.43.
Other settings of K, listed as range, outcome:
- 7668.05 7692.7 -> 7.305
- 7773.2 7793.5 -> 8.42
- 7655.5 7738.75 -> 7.856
